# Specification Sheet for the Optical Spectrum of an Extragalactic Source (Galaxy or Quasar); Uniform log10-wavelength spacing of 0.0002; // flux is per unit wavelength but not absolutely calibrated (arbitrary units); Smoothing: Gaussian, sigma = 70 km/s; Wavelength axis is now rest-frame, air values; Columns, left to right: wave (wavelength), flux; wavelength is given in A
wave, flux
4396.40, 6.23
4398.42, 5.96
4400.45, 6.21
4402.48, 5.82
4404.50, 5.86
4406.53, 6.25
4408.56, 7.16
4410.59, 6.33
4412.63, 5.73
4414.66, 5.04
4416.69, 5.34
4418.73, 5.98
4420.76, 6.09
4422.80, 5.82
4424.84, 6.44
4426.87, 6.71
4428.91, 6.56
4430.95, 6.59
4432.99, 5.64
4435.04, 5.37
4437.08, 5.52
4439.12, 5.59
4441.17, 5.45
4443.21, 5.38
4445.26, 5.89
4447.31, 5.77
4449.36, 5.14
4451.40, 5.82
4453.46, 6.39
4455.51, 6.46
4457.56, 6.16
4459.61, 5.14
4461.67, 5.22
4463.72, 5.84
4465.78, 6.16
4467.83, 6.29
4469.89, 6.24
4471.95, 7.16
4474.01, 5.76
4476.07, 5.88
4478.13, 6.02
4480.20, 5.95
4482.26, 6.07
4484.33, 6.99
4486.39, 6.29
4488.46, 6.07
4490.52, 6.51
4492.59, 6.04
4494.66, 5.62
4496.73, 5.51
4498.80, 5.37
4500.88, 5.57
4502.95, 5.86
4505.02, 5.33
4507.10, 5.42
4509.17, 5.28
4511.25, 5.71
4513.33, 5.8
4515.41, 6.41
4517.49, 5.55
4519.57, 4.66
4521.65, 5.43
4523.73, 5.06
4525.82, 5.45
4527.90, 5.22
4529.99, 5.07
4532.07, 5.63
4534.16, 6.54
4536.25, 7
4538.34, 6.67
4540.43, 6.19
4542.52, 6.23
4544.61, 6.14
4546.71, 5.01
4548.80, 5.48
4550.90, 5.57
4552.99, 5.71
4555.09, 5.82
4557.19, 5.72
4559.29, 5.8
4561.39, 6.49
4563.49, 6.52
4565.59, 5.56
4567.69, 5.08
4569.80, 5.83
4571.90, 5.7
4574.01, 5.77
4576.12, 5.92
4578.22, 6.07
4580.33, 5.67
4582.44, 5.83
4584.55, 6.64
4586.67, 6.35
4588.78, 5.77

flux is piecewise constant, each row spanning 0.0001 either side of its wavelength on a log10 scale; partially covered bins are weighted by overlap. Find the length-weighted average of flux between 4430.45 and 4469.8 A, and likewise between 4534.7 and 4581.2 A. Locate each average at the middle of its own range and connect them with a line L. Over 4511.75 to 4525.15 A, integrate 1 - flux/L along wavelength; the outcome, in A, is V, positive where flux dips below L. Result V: 0.8 A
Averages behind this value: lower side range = 5.78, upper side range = 5.91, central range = 5.49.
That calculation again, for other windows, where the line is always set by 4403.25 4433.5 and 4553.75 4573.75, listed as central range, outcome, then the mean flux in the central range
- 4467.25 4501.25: -0.6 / 6.08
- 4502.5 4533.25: 2.4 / 5.46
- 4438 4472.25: 1.0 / 5.86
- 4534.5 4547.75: -0.8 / 6.22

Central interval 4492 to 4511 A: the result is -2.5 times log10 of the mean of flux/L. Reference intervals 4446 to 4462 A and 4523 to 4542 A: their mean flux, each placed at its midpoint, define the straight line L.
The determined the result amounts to 0.06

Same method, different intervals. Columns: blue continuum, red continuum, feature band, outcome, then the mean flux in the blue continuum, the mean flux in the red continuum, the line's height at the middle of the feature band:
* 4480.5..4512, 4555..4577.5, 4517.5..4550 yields 0.025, 5.85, 5.84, 5.84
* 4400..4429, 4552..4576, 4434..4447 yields 0.091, 6.07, 5.82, 6.03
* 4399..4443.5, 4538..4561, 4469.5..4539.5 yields 0.005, 5.96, 5.84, 5.88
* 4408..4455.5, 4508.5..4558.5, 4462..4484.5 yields -0.059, 5.9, 5.73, 5.83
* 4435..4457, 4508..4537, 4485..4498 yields -0.067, 5.73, 5.62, 5.66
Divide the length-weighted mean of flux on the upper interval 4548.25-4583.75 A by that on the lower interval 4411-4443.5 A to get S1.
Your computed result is 1.0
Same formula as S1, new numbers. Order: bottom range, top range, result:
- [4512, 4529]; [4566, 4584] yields 1.06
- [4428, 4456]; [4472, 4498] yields 1.05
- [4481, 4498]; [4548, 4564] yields 0.96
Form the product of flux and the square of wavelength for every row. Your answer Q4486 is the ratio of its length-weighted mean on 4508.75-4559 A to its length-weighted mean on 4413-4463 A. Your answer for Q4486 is 1.0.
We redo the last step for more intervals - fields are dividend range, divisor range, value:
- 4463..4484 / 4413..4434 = 1.05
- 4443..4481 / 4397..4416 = 1.01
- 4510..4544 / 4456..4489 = 0.98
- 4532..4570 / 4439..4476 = 1.05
